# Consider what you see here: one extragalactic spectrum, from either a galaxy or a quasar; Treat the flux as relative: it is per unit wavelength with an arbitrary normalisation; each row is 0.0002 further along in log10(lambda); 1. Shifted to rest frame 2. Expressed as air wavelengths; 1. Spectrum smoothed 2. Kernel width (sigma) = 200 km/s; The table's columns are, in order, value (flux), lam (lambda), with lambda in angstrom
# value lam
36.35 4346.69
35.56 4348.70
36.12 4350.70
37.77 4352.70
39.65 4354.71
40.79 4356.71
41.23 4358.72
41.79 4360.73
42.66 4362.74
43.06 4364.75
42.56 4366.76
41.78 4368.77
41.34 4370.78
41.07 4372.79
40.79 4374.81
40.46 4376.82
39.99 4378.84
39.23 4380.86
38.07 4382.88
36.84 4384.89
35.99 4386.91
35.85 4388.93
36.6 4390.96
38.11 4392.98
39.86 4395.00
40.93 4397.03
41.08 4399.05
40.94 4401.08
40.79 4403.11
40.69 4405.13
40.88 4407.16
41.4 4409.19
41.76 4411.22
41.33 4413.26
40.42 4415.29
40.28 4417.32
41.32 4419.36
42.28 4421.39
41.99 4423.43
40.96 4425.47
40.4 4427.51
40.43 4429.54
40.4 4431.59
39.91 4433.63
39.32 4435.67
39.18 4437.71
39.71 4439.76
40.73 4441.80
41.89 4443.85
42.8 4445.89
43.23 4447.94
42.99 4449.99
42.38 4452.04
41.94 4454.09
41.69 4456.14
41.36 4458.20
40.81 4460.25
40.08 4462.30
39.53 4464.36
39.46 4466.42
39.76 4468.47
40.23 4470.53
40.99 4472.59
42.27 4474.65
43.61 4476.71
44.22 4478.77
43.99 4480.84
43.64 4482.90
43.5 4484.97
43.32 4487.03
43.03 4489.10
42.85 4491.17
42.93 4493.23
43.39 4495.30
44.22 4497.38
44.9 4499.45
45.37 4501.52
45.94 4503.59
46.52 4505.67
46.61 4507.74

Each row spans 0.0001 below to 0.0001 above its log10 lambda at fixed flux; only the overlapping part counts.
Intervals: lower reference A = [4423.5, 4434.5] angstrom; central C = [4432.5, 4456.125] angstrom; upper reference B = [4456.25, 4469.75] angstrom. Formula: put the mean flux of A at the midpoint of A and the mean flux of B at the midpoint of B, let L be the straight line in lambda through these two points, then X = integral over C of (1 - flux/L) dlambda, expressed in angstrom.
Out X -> -0.5 angstrom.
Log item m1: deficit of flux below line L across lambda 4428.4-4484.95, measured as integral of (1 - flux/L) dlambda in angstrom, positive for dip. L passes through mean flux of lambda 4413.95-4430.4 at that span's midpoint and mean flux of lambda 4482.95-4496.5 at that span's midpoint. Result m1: 1.01 angstrom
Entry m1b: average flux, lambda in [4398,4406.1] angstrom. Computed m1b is 40.9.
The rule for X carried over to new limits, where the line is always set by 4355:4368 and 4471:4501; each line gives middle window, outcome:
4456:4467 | 0.67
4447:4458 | 0.15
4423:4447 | 1.19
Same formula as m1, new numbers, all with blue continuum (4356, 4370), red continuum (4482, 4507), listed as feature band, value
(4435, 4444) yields 0.67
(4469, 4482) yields 0.42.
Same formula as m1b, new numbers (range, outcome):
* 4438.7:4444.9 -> 40.8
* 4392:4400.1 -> 40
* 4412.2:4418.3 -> 40.7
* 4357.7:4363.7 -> 41.8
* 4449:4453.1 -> 42.7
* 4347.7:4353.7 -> 36.5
